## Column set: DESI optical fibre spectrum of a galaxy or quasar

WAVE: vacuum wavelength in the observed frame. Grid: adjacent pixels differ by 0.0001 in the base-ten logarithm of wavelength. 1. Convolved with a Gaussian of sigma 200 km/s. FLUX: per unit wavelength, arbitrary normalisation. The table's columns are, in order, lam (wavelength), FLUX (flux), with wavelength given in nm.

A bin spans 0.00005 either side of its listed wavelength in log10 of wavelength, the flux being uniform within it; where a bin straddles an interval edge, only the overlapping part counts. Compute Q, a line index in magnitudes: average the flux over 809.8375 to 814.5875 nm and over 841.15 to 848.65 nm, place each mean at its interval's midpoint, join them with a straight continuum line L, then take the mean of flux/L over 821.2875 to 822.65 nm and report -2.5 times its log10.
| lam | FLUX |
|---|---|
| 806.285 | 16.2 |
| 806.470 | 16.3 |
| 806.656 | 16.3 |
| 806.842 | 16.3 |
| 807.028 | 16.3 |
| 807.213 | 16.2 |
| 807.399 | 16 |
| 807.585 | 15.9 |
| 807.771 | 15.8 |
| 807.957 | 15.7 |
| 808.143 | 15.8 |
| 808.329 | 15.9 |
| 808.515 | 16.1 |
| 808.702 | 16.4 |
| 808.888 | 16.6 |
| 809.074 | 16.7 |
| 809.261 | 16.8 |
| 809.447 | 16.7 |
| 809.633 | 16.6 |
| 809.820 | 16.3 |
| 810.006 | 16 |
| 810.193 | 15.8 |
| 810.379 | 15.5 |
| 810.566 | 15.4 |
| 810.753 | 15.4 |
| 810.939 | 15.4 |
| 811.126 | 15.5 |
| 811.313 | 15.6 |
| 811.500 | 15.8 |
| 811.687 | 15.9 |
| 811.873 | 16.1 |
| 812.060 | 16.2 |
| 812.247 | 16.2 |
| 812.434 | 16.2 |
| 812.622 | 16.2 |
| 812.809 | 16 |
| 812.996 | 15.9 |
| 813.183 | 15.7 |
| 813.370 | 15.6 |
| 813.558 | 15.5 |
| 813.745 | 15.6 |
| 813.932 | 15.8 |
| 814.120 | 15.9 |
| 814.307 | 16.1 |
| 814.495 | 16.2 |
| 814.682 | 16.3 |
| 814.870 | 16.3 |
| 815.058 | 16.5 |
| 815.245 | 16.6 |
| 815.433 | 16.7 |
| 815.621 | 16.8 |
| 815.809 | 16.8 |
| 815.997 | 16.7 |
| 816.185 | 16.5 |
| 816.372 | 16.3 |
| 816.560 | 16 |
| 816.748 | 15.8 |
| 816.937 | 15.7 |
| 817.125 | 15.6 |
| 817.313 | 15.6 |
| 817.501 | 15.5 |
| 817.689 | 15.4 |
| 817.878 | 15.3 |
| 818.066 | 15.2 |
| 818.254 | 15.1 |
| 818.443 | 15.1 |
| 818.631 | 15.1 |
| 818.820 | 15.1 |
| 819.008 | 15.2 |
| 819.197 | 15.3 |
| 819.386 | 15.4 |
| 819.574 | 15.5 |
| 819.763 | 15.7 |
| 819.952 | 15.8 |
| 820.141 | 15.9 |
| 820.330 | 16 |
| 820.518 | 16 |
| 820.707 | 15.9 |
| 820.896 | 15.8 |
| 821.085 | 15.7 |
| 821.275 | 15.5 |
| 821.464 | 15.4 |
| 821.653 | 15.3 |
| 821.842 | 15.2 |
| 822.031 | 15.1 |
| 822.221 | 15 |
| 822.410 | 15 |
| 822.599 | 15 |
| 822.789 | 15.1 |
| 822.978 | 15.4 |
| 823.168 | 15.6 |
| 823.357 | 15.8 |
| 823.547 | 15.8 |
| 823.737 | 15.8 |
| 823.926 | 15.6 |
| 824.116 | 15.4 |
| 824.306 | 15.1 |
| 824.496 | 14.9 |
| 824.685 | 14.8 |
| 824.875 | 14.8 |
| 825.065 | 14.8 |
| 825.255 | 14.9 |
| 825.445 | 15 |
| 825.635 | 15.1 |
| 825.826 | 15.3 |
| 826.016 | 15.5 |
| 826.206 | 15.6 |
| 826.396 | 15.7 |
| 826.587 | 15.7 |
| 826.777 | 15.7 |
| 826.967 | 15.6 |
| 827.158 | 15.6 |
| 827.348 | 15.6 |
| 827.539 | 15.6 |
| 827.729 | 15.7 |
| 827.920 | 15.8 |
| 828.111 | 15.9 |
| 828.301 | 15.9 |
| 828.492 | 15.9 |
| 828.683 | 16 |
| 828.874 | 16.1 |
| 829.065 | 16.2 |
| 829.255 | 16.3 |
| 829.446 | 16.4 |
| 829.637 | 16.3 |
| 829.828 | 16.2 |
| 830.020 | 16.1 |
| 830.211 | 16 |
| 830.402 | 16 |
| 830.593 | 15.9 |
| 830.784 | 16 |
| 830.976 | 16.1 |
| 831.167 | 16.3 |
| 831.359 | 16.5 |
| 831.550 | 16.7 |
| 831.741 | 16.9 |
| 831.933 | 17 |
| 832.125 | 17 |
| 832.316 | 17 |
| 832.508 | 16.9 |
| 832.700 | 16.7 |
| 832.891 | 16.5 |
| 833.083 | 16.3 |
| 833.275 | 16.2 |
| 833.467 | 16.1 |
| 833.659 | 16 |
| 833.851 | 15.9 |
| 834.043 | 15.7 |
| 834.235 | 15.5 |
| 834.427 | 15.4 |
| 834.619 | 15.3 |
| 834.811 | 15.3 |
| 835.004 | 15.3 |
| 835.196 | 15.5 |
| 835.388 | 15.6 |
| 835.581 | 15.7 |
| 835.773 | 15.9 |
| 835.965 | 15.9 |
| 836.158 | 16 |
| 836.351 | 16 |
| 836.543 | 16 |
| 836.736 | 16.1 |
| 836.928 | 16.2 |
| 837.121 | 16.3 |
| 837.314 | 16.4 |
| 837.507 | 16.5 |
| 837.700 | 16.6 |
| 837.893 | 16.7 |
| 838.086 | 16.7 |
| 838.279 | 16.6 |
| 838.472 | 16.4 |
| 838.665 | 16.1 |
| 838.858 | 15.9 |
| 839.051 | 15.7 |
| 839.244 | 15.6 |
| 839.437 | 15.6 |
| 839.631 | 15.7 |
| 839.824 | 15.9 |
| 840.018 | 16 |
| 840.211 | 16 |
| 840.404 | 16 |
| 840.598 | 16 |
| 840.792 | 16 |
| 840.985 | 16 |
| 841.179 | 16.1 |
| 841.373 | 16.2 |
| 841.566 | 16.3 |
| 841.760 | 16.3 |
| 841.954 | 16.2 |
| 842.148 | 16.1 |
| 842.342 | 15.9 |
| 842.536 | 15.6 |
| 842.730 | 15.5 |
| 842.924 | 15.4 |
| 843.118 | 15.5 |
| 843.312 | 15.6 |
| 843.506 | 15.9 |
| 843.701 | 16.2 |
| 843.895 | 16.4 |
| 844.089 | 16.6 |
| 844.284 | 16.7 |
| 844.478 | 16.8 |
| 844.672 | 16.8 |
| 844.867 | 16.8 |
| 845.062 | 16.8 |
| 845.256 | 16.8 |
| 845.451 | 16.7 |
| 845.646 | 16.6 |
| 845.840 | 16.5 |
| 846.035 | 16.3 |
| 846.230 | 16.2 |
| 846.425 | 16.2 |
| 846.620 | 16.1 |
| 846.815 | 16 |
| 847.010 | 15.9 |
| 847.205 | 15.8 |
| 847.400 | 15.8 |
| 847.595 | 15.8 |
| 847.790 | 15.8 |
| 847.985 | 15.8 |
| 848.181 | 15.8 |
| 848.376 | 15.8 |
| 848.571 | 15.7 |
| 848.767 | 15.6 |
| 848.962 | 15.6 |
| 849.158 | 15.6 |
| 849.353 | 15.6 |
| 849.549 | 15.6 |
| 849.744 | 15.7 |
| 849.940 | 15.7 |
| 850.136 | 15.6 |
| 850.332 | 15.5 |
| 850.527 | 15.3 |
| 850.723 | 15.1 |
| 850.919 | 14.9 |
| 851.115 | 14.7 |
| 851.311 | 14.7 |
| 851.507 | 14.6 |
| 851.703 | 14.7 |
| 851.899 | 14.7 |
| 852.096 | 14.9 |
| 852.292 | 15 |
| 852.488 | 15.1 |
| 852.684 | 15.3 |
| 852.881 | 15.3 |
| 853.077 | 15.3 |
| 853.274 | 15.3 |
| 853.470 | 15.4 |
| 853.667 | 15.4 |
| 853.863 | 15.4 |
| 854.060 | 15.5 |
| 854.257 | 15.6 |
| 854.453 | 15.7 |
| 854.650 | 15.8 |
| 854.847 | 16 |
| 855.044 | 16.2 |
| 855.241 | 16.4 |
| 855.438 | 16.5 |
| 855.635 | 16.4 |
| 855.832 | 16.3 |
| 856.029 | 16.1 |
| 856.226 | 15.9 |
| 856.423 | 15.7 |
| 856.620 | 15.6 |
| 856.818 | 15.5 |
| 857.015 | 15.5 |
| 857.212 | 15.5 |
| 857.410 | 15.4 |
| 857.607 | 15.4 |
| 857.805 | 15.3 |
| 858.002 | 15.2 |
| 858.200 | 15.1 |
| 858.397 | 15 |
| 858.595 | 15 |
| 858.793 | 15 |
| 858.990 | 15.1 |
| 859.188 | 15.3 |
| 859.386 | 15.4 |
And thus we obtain 0.05 mag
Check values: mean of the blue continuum 15.8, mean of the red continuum 16.1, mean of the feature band 15.2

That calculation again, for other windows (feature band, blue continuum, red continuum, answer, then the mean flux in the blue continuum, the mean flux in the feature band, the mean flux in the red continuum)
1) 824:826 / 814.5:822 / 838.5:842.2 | 0.06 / 15.8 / 15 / 16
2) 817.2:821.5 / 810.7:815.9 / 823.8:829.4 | 0.02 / 16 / 15.5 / 15.5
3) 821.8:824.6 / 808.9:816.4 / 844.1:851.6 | 0.05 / 16.1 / 15.3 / 15.9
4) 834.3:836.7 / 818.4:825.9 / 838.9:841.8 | 0.01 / 15.4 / 15.7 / 16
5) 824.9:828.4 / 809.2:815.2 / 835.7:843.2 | 0.04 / 16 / 15.5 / 16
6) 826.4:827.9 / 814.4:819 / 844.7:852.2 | 0.01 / 15.9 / 15.7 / 15.7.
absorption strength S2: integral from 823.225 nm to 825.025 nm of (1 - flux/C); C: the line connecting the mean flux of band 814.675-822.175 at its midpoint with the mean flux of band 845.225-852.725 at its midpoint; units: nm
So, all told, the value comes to 0.05 nm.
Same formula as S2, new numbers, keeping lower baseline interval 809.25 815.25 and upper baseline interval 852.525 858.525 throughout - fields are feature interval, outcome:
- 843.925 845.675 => -0.113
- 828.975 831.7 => -0.069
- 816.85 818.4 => 0.050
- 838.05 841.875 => -0.072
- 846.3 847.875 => -0.024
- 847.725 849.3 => -0.003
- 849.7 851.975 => 0.083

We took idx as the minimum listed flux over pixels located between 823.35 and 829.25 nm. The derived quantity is 14.8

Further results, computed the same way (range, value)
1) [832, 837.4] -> 15.3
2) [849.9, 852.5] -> 14.6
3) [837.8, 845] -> 15.4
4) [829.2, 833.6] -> 15.9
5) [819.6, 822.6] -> 15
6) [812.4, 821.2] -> 15.1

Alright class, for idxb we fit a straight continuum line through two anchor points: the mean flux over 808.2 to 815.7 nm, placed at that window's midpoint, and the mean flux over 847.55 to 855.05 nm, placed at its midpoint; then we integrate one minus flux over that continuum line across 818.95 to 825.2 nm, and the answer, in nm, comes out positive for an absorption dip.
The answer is 0.191 nm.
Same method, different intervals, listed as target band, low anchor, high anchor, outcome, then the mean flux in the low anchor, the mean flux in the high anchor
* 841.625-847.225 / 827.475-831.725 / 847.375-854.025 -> -0.23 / 16.1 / 15.4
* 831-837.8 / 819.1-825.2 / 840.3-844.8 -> -0.14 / 15.4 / 16.1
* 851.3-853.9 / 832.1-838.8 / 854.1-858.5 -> 0.12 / 16.1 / 15.7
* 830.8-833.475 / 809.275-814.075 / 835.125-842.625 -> -0.09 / 15.9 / 16.1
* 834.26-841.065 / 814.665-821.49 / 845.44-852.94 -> -0.13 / 15.8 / 15.6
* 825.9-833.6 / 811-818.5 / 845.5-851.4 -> -0.14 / 15.9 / 15.7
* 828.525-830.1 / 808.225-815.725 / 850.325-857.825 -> -0.04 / 16.1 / 15.5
